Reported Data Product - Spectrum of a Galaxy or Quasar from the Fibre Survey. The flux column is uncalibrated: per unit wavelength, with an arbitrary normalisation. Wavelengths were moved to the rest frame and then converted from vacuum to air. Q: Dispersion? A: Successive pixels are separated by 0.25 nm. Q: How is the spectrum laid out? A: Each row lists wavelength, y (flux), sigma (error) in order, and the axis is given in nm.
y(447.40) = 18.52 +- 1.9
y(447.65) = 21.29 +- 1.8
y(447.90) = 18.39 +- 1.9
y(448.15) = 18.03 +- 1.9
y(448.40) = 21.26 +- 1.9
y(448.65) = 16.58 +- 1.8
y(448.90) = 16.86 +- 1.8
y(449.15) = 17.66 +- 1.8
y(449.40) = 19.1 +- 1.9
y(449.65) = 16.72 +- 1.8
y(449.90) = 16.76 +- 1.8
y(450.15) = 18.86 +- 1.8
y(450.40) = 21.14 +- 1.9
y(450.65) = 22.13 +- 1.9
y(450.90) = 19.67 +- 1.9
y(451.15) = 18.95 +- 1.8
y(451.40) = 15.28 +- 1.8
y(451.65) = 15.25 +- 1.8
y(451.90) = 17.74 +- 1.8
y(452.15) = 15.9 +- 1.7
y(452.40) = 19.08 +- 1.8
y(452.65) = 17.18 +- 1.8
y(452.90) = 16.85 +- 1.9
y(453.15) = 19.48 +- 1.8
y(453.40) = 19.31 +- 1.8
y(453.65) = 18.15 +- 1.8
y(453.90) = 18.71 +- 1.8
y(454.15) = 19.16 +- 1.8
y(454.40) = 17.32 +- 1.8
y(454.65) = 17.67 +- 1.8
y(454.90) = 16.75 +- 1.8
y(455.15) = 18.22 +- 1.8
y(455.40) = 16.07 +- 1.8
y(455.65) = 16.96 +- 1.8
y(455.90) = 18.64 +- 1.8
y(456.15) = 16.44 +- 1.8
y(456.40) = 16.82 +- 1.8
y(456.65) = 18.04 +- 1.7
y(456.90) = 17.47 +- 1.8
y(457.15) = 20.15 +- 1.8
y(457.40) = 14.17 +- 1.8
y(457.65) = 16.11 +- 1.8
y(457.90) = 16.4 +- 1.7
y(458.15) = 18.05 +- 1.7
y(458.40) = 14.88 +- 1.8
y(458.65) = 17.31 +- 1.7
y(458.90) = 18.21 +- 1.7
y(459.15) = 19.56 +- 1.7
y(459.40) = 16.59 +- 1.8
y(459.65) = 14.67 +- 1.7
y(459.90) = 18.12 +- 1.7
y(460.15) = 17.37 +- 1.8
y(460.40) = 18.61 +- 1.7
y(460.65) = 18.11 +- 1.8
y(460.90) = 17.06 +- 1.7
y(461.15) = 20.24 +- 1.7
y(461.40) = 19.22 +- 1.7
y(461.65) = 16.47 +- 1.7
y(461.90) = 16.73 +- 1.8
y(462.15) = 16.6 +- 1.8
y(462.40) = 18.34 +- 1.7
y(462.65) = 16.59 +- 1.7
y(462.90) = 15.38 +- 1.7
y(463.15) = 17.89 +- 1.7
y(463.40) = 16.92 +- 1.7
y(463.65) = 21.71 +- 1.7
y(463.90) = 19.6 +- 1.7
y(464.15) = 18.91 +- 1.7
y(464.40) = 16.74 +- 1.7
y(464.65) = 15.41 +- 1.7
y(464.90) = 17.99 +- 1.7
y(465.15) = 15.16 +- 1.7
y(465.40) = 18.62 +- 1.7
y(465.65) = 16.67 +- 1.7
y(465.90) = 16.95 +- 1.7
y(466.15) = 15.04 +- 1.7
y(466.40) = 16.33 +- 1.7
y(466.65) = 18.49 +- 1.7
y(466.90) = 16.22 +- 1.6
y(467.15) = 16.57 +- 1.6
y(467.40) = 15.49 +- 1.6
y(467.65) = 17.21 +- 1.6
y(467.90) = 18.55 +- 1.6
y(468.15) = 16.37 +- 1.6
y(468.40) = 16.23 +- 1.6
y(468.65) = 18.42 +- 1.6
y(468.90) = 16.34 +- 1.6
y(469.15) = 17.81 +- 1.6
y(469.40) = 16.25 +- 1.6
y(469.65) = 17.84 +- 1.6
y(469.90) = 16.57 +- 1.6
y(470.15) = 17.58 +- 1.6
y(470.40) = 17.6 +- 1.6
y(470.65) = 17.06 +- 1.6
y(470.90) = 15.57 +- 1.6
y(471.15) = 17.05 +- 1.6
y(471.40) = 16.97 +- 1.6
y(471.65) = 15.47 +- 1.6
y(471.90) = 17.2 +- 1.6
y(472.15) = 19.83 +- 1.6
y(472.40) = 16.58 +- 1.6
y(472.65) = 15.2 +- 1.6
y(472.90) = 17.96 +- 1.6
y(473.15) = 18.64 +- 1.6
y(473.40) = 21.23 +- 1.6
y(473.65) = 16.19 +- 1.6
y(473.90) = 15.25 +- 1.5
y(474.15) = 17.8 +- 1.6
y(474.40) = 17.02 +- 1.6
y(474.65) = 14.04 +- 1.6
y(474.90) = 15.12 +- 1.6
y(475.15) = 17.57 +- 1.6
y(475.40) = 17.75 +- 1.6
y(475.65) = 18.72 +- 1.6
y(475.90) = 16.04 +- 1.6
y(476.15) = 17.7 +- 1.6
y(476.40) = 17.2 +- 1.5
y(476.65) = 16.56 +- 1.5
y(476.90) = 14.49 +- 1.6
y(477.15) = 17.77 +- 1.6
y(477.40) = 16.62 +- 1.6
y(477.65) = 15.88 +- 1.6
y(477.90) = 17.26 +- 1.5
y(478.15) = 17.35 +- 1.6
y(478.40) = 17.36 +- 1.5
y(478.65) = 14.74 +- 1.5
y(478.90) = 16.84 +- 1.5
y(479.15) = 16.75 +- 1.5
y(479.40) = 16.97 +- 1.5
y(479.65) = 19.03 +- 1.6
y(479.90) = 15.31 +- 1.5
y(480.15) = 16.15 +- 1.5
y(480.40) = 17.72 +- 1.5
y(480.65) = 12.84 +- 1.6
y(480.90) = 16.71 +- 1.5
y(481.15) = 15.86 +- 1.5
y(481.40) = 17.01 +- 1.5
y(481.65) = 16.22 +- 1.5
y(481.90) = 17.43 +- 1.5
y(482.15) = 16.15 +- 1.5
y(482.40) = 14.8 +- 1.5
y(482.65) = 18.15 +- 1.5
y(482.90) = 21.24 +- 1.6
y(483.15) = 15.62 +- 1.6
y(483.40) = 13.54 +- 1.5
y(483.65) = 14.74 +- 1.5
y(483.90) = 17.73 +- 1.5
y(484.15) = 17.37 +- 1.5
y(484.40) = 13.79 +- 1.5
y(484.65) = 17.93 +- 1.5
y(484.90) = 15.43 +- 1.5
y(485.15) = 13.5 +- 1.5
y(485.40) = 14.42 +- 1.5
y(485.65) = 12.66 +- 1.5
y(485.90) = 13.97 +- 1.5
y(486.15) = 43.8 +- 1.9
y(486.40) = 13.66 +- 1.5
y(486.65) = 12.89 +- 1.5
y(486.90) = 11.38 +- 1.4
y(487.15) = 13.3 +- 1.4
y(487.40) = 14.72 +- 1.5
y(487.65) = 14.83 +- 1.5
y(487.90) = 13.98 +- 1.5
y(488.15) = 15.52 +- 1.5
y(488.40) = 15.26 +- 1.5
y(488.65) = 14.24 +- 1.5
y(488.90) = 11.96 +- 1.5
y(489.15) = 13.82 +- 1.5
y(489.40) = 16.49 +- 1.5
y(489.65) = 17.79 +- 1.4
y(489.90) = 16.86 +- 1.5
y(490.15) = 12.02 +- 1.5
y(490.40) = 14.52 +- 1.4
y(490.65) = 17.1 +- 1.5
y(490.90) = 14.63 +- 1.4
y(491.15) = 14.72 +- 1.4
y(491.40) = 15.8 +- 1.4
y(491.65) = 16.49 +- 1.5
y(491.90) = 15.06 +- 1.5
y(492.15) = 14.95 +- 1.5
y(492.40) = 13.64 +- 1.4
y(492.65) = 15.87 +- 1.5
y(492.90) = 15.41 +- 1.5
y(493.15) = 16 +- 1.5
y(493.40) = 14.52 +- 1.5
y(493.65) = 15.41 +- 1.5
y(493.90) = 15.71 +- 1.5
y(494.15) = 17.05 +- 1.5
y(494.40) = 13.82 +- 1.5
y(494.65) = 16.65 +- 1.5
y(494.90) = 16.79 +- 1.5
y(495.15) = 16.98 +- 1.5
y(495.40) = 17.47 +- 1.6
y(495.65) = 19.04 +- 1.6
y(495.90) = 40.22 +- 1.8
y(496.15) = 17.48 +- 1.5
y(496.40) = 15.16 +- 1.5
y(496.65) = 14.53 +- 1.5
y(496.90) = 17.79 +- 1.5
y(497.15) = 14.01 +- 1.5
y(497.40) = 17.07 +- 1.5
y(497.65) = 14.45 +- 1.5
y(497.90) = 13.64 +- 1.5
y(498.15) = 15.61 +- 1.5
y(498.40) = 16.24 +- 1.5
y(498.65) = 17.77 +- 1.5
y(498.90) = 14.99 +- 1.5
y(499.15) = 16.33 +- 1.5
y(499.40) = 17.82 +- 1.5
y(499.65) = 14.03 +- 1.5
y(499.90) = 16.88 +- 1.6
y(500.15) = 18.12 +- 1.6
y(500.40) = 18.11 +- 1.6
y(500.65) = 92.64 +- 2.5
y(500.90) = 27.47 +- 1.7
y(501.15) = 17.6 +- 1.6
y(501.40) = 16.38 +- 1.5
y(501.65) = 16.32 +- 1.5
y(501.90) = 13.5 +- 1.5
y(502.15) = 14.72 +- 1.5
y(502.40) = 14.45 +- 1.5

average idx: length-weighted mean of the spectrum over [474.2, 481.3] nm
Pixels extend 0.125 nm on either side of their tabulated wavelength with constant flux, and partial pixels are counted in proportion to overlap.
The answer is 16.6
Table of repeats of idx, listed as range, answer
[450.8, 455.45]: 17.7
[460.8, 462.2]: 17.8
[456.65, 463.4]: 17.3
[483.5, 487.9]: 16.2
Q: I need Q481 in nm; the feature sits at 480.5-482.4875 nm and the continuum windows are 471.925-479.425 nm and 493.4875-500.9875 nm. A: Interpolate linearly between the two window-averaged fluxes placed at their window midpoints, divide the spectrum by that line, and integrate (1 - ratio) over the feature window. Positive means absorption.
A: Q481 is 0.20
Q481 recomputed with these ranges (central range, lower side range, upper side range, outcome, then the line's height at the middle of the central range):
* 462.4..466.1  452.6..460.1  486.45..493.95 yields -0.135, 16.8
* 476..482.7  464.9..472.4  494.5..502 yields 0.570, 18.1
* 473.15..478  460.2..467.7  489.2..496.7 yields 0.048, 17.1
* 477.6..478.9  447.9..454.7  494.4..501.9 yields 0.180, 19.3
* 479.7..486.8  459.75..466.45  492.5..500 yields 0.172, 17.1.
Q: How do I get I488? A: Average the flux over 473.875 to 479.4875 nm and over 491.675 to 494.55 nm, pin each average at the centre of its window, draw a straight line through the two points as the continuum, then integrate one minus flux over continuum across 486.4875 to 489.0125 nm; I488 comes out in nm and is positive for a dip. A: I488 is 0.307 nm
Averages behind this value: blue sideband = 16.7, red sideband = 15.3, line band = 13.8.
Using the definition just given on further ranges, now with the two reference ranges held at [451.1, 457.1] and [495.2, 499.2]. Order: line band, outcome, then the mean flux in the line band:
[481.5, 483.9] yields 0.15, 16.5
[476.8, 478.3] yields 0.08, 16.6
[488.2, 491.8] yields 0.51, 15.1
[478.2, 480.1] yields 0.10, 16.7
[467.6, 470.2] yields 0.06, 17.2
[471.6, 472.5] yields 0.01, 17.4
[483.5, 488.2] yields 0.41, 16.1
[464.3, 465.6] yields 0.06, 16.8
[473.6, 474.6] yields 0.07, 16.4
